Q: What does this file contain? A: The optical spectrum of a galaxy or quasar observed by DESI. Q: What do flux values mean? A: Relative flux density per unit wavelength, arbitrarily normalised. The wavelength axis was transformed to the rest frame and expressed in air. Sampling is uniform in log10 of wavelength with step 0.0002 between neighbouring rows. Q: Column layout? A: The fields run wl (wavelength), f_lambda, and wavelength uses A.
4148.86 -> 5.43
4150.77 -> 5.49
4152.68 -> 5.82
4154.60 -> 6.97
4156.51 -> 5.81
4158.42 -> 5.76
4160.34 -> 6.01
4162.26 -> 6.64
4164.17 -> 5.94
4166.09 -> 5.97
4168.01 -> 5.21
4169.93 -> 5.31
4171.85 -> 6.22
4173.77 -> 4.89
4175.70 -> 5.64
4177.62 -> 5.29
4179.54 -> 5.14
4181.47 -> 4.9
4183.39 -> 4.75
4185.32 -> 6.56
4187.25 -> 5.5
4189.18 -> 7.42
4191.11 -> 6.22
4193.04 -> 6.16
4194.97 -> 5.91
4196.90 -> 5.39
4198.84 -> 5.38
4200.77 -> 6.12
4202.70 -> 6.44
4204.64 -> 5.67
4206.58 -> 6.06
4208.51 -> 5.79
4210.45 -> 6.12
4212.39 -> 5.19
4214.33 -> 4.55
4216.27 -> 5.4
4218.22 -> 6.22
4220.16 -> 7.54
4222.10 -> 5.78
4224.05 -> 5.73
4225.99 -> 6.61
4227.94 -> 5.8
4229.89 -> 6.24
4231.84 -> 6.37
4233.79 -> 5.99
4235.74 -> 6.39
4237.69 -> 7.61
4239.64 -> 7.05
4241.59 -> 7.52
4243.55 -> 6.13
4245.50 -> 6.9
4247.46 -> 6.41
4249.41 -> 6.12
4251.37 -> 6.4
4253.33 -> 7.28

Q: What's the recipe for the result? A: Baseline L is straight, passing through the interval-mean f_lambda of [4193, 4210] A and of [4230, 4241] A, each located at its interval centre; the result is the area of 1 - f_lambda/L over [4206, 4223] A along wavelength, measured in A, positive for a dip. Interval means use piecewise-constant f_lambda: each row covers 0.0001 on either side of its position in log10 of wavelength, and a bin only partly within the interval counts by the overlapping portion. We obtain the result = 0.9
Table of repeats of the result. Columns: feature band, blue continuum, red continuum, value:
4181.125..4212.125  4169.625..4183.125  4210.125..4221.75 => -1.9 A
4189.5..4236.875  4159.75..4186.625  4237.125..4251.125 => 2.0 A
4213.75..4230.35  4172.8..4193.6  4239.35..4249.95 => 0.8 A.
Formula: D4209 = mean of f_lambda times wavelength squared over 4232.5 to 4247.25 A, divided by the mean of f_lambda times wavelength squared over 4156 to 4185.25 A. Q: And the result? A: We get 1.3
